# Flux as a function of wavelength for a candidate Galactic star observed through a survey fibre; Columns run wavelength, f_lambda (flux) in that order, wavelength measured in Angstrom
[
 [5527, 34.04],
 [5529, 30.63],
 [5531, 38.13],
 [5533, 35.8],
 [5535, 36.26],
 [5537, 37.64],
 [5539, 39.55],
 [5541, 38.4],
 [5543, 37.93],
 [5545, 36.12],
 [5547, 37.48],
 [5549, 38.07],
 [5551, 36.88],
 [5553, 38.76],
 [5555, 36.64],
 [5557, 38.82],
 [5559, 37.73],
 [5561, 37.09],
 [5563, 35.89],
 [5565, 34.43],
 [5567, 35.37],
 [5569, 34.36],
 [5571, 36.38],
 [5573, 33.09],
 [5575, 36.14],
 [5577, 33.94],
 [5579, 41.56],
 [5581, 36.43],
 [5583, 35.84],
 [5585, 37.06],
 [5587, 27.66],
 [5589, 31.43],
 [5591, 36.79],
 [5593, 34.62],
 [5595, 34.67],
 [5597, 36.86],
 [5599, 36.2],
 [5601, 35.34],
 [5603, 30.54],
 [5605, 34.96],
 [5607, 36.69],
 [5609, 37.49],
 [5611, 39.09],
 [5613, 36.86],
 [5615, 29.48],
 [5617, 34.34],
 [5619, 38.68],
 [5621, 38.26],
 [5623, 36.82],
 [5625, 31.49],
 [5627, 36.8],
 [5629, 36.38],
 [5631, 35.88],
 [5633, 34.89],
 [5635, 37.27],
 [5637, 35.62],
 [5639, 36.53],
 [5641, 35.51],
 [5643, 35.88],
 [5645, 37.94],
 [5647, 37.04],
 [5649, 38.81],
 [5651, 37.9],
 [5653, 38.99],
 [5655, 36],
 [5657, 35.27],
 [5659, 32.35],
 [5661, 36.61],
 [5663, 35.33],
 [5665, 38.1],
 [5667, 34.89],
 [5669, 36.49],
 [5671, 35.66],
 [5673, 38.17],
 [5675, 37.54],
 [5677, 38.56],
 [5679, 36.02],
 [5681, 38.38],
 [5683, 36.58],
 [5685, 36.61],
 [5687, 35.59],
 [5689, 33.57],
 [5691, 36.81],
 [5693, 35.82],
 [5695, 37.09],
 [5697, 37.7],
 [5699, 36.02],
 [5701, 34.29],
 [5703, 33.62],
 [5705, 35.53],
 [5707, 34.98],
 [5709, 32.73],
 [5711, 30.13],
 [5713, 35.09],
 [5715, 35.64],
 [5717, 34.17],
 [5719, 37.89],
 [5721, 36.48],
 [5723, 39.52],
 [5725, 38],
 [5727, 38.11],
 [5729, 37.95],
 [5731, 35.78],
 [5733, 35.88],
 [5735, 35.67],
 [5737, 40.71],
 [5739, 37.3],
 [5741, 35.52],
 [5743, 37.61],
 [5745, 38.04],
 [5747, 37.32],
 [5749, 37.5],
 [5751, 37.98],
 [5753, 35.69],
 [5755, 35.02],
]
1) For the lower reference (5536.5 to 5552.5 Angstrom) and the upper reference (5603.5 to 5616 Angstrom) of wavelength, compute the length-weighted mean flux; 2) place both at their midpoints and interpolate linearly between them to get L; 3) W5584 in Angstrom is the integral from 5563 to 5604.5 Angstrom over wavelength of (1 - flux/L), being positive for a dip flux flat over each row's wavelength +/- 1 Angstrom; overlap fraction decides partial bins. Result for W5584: 1.7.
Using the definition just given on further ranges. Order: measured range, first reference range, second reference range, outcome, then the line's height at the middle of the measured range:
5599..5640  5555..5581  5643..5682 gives 1.0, 36.6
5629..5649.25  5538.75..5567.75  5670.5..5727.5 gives 0.1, 36.5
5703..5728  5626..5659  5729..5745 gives 0.9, 36.9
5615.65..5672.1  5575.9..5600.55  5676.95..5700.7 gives -0.5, 35.9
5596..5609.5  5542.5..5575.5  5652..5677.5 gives 0.4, 36.5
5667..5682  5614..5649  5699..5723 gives -0.7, 35.3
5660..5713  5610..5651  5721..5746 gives 1.5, 36.9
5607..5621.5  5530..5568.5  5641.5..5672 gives 0.2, 36.7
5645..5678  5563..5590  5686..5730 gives -1.2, 35.5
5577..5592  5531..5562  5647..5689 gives 0.8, 37.3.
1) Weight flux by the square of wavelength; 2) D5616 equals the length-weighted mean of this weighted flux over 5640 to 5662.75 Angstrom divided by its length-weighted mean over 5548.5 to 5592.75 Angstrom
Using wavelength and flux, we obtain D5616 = 1.05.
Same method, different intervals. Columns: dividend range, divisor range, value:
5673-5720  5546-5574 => 1.03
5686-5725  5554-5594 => 1.05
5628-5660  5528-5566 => 1.02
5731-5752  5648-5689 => 1.04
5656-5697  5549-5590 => 1.05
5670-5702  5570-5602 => 1.07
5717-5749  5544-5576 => 1.09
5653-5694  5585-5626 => 1.06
